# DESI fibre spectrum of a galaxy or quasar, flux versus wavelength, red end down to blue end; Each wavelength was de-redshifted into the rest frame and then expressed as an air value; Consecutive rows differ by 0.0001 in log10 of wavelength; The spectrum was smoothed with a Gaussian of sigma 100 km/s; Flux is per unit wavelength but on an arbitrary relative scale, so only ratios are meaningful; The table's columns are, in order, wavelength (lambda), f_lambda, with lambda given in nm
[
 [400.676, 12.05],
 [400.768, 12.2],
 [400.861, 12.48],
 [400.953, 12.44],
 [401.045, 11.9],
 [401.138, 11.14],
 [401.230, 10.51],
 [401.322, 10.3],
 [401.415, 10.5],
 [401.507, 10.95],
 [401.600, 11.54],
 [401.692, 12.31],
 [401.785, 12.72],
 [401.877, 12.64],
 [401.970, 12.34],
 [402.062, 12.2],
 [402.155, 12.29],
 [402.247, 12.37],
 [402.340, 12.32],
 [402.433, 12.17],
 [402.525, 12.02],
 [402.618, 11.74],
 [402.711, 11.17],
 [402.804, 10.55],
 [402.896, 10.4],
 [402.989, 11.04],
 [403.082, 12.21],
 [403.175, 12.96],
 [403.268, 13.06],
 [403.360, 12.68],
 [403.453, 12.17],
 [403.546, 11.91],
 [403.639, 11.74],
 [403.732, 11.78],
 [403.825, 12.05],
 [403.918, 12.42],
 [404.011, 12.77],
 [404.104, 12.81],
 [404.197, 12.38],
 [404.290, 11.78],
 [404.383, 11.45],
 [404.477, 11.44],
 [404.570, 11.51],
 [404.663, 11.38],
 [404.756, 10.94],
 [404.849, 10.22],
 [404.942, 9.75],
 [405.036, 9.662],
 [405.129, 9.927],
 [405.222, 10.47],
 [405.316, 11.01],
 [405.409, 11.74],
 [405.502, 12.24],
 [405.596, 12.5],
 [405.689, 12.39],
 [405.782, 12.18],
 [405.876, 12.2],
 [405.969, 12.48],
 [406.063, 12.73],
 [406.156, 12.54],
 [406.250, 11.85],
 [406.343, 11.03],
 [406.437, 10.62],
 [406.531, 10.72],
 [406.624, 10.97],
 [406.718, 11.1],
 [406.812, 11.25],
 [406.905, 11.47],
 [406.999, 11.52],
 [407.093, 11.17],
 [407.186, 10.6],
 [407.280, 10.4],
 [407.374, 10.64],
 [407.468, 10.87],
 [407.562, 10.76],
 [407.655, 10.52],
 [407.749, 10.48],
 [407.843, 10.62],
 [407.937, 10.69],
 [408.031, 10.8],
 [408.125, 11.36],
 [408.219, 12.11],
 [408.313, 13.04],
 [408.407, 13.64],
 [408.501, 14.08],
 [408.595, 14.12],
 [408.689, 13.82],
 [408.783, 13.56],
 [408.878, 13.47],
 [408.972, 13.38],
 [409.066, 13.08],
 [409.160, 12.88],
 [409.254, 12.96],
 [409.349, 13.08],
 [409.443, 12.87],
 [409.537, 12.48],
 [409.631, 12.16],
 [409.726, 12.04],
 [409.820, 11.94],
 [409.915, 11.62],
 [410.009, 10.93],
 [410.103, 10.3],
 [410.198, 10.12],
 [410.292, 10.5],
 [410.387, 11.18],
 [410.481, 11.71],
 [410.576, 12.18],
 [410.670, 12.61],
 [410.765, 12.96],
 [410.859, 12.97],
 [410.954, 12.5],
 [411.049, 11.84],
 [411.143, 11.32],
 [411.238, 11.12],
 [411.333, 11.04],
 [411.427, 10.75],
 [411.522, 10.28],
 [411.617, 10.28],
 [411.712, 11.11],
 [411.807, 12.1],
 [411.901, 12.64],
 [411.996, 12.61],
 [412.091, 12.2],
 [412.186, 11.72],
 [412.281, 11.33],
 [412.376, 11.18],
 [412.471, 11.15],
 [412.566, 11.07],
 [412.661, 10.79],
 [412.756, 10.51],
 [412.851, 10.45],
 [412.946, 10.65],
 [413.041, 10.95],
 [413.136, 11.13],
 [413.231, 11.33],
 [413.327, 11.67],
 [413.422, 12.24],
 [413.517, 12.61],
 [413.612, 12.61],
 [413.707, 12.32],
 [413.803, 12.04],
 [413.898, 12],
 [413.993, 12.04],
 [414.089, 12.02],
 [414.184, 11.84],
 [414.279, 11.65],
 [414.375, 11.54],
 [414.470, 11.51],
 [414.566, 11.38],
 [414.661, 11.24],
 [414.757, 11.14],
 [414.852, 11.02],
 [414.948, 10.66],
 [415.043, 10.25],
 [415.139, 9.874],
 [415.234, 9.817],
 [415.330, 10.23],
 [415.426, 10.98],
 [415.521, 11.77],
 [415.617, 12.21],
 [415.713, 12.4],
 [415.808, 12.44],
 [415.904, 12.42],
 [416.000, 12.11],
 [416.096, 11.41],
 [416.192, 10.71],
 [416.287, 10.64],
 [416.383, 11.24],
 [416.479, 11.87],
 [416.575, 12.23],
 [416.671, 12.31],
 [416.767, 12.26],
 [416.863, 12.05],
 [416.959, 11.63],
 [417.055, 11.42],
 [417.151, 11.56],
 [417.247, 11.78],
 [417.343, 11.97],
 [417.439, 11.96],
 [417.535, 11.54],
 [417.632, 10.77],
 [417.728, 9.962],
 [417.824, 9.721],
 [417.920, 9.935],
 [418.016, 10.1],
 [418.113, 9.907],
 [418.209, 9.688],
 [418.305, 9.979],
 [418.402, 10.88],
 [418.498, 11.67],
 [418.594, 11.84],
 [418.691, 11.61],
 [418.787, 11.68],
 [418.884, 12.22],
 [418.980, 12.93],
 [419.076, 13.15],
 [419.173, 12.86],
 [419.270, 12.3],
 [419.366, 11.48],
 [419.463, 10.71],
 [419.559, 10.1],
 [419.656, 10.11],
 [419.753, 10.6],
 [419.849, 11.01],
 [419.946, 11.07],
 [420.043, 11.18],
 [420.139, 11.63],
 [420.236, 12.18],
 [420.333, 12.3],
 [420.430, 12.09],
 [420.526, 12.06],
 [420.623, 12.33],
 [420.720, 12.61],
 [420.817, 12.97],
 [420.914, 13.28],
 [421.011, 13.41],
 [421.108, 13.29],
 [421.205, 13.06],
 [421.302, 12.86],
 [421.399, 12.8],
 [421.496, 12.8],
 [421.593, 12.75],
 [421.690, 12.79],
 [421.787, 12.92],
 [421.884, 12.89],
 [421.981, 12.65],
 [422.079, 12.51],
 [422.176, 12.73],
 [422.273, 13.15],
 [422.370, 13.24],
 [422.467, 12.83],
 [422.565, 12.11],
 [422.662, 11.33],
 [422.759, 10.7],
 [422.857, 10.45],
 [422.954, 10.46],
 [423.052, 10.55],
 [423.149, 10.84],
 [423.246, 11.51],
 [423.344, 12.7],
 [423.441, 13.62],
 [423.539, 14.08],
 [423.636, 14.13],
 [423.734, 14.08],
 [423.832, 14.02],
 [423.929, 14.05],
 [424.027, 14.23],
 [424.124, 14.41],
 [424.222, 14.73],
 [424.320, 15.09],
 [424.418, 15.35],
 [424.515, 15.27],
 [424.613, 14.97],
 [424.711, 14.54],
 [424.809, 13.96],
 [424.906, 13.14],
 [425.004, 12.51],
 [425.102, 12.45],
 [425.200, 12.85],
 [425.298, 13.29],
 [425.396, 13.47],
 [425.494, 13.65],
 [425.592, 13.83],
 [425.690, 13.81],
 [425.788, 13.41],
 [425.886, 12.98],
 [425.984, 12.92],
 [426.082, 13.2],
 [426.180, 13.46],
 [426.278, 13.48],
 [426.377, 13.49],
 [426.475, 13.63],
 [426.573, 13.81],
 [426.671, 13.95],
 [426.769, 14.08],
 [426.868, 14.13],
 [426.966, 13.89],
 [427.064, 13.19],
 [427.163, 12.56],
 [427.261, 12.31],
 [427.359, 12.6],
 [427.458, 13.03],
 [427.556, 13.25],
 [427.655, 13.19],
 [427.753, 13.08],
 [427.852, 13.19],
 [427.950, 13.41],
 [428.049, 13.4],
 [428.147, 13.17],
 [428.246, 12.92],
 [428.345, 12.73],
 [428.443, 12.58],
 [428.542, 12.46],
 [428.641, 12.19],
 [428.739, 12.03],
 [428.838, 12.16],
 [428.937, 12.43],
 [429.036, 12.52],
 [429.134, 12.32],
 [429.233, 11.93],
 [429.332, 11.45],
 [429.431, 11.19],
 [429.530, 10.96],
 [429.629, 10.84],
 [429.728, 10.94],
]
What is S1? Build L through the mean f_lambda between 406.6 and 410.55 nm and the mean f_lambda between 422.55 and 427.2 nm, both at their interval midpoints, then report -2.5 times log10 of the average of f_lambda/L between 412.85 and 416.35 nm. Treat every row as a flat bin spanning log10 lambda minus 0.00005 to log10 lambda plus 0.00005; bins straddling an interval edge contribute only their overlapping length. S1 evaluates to 0.08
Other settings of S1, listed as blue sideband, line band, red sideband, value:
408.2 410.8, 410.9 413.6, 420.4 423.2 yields 0.095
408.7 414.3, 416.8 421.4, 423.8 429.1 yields 0.090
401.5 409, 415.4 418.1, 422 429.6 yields 0.091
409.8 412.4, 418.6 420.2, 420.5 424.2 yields 0.079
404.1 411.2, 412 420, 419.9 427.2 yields 0.096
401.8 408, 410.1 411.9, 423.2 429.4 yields 0.054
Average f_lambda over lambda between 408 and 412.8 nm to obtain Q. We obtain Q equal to 12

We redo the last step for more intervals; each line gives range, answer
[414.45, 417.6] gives 11.4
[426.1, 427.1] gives 13.7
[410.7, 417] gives 11.5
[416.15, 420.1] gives 11.3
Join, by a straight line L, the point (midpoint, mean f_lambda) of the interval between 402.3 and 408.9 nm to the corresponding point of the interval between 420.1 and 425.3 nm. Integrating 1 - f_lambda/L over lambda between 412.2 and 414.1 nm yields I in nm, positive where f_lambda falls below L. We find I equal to 0.116 nm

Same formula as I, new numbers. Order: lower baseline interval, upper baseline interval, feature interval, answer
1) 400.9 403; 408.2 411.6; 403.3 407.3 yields 0.11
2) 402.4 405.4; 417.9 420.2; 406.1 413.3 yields -0.15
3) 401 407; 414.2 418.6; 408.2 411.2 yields -0.25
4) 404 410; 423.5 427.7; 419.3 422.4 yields 0.23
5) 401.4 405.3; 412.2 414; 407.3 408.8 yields -0.04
